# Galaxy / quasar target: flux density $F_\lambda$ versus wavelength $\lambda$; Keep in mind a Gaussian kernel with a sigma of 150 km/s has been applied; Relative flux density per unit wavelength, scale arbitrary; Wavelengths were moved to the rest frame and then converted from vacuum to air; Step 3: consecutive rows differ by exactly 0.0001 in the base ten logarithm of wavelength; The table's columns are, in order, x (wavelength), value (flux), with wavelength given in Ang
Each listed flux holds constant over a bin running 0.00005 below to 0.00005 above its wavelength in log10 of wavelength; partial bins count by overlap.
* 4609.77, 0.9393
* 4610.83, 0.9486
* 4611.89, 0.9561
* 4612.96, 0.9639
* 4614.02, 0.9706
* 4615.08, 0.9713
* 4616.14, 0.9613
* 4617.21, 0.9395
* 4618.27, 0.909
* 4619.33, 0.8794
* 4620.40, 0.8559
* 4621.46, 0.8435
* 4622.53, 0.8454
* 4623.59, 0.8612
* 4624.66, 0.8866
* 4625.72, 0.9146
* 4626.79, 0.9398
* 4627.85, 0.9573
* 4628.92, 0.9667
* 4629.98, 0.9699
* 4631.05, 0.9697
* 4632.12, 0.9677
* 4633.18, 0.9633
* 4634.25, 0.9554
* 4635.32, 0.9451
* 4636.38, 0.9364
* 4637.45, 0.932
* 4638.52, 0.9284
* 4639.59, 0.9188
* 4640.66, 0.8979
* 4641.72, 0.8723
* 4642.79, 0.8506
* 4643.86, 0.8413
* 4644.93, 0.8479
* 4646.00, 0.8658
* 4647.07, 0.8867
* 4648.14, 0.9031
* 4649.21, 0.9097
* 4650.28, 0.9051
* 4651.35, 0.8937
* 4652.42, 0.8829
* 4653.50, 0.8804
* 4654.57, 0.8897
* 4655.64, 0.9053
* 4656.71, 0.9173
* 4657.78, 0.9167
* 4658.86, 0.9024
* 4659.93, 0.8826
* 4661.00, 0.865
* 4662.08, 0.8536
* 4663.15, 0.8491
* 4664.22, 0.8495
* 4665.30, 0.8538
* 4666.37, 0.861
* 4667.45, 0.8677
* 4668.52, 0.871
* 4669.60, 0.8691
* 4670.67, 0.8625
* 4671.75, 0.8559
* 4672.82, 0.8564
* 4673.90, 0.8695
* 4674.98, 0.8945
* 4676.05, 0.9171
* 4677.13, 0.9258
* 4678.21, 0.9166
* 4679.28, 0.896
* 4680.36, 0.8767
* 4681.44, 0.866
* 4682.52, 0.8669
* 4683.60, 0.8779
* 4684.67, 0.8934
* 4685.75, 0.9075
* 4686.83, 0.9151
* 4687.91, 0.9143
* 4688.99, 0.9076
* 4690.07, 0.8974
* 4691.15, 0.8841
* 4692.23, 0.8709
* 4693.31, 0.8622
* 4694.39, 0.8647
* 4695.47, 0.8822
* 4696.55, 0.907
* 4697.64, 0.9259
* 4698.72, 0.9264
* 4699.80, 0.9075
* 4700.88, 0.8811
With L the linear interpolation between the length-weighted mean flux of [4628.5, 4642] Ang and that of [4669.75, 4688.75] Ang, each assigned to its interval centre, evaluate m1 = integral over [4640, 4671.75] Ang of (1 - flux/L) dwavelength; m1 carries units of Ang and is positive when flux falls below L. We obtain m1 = 1.4 Ang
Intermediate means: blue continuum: 0.942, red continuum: 0.889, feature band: 0.877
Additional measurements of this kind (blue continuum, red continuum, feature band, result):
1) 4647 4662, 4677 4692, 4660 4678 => 0.47 Ang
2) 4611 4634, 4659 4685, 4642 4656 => 0.29 Ang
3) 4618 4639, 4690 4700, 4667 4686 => 0.37 Ang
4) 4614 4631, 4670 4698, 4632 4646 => 0.01 Ang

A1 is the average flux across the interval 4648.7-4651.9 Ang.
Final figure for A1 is 0.903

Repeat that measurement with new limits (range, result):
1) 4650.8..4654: 0.884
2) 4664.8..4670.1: 0.864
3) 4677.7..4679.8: 0.909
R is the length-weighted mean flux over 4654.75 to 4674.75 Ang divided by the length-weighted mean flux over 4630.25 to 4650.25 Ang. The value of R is 0.96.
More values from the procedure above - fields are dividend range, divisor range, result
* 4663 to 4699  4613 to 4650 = 0.97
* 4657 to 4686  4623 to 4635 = 0.93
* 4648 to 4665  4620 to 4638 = 0.96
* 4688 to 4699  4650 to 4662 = 1.00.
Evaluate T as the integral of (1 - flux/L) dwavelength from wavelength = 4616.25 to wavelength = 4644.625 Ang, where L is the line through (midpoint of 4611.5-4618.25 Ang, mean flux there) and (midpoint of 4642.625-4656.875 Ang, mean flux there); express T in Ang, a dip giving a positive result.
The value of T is 0.3 Ang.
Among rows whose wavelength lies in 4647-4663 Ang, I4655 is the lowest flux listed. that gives 0.8536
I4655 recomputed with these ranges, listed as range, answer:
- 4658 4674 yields 0.8491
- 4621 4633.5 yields 0.8435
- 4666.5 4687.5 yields 0.8559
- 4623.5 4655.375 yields 0.8413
